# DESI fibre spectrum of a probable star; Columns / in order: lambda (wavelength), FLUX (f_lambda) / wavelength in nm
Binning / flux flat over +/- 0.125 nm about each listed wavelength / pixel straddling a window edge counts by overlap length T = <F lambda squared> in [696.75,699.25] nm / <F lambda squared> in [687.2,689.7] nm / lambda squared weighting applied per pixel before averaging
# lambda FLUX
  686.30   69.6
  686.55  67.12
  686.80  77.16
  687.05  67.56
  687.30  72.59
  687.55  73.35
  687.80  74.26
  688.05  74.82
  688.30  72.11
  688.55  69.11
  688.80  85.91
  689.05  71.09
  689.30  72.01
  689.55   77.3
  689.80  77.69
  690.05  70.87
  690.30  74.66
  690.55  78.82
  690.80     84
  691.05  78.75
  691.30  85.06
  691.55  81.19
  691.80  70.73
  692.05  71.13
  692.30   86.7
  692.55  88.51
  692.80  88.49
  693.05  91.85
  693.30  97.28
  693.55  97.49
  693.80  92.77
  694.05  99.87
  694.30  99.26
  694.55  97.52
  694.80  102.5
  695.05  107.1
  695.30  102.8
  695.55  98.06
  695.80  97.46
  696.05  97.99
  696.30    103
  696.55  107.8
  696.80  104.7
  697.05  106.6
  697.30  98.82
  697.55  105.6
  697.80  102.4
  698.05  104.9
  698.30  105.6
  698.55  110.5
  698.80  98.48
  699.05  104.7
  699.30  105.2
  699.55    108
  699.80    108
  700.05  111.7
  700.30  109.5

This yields 1.44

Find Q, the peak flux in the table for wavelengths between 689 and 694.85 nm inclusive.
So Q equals 102.5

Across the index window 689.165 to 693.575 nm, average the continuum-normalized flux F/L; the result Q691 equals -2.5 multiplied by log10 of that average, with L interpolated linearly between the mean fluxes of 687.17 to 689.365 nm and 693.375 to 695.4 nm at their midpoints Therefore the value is 0.07 mag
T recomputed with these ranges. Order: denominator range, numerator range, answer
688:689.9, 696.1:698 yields 1.42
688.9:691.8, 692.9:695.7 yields 1.29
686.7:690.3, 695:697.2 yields 1.42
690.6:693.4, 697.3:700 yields 1.28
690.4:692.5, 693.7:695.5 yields 1.27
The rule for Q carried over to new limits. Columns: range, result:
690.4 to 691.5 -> 85.06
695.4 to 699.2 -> 110.5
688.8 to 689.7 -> 77.3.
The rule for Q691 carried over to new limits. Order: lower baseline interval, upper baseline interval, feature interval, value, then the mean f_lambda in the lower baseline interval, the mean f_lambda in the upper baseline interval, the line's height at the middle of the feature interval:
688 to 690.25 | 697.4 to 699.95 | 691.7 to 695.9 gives -0.045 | 74.5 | 105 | 89.6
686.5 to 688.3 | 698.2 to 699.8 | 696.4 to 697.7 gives -0.049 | 72.6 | 106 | 100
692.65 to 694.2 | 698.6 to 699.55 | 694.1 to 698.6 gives -0.035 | 94.6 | 104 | 99.5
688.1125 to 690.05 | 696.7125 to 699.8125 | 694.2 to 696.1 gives -0.066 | 74.8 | 105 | 94.6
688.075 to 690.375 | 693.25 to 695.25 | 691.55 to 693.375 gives 0.079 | 74.5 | 99.4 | 90.6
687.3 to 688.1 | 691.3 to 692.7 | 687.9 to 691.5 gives 0.003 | 73.8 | 80.3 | 76.8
